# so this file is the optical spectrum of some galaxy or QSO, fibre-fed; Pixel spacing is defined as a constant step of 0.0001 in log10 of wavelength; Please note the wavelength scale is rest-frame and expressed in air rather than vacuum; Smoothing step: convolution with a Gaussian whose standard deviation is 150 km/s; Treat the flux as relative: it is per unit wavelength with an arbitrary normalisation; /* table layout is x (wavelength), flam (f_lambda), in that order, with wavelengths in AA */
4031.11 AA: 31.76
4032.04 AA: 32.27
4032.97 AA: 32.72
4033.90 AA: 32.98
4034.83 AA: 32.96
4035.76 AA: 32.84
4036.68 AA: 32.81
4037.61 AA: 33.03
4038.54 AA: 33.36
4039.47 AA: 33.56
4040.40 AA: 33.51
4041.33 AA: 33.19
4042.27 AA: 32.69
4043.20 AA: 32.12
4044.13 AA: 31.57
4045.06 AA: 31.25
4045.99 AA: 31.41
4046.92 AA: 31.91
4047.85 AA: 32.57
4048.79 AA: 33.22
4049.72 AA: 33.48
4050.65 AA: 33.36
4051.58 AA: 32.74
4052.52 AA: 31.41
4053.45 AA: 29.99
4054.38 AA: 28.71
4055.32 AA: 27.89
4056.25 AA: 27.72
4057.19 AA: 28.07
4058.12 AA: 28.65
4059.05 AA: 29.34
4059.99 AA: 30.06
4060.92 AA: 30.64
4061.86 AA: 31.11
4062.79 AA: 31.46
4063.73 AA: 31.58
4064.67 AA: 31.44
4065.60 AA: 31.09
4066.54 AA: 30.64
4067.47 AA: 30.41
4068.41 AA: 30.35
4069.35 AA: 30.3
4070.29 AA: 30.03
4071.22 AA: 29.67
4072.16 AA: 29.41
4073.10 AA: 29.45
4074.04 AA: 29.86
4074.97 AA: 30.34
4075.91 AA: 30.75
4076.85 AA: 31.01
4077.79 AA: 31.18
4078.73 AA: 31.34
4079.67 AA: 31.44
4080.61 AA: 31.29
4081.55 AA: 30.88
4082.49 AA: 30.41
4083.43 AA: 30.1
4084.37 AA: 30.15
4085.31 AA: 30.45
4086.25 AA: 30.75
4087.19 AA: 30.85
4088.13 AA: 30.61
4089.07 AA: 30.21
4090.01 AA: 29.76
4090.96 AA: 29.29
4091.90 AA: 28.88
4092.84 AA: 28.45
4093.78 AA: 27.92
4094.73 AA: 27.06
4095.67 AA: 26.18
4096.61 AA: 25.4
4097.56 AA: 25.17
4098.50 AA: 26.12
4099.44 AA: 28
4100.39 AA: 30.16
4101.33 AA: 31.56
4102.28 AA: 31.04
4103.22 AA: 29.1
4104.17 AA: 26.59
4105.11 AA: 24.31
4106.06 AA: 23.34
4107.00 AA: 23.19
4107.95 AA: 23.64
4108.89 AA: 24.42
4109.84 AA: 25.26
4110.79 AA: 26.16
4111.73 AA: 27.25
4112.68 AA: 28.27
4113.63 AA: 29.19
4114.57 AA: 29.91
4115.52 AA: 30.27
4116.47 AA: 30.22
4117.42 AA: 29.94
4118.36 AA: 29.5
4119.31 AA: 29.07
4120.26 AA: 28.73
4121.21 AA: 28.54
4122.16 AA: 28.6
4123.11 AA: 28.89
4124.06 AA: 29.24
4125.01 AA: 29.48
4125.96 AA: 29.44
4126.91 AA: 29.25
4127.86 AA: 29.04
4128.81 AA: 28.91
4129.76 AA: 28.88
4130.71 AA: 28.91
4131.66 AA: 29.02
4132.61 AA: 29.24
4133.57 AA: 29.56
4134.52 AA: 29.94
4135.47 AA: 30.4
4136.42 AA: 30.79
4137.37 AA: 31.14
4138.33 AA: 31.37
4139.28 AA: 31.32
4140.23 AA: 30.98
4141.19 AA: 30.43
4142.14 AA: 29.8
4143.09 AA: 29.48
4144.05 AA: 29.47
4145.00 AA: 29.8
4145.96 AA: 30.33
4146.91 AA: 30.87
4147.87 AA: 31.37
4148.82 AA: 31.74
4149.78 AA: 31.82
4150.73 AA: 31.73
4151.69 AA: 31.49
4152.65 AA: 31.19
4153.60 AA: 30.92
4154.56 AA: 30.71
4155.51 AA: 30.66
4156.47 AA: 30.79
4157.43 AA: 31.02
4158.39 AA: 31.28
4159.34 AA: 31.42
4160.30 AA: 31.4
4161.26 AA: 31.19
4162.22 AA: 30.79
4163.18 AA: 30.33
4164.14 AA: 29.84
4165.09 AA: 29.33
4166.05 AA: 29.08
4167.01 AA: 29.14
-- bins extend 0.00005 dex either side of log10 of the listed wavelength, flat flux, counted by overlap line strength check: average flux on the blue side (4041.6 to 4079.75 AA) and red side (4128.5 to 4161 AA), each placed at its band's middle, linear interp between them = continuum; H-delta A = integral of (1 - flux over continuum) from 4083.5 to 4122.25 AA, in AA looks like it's 3.2 AA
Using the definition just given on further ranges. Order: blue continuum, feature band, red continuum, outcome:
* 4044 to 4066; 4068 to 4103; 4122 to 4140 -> 0.90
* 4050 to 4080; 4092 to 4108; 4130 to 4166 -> 1.80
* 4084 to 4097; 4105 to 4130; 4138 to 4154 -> 1.66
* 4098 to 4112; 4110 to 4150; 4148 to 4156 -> -0.70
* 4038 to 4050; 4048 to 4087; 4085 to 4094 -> 0.69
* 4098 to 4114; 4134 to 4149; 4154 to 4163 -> -0.45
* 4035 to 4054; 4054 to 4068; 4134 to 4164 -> 1.00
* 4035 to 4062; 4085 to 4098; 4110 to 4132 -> 0.59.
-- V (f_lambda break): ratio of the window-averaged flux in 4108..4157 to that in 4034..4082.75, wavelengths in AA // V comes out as 0.95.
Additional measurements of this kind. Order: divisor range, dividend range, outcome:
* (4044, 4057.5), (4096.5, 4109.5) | 0.86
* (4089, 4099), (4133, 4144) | 1.10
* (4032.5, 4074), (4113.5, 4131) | 0.94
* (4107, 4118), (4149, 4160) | 1.13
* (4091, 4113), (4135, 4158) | 1.15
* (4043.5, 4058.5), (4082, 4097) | 0.94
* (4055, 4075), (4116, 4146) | 0.99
